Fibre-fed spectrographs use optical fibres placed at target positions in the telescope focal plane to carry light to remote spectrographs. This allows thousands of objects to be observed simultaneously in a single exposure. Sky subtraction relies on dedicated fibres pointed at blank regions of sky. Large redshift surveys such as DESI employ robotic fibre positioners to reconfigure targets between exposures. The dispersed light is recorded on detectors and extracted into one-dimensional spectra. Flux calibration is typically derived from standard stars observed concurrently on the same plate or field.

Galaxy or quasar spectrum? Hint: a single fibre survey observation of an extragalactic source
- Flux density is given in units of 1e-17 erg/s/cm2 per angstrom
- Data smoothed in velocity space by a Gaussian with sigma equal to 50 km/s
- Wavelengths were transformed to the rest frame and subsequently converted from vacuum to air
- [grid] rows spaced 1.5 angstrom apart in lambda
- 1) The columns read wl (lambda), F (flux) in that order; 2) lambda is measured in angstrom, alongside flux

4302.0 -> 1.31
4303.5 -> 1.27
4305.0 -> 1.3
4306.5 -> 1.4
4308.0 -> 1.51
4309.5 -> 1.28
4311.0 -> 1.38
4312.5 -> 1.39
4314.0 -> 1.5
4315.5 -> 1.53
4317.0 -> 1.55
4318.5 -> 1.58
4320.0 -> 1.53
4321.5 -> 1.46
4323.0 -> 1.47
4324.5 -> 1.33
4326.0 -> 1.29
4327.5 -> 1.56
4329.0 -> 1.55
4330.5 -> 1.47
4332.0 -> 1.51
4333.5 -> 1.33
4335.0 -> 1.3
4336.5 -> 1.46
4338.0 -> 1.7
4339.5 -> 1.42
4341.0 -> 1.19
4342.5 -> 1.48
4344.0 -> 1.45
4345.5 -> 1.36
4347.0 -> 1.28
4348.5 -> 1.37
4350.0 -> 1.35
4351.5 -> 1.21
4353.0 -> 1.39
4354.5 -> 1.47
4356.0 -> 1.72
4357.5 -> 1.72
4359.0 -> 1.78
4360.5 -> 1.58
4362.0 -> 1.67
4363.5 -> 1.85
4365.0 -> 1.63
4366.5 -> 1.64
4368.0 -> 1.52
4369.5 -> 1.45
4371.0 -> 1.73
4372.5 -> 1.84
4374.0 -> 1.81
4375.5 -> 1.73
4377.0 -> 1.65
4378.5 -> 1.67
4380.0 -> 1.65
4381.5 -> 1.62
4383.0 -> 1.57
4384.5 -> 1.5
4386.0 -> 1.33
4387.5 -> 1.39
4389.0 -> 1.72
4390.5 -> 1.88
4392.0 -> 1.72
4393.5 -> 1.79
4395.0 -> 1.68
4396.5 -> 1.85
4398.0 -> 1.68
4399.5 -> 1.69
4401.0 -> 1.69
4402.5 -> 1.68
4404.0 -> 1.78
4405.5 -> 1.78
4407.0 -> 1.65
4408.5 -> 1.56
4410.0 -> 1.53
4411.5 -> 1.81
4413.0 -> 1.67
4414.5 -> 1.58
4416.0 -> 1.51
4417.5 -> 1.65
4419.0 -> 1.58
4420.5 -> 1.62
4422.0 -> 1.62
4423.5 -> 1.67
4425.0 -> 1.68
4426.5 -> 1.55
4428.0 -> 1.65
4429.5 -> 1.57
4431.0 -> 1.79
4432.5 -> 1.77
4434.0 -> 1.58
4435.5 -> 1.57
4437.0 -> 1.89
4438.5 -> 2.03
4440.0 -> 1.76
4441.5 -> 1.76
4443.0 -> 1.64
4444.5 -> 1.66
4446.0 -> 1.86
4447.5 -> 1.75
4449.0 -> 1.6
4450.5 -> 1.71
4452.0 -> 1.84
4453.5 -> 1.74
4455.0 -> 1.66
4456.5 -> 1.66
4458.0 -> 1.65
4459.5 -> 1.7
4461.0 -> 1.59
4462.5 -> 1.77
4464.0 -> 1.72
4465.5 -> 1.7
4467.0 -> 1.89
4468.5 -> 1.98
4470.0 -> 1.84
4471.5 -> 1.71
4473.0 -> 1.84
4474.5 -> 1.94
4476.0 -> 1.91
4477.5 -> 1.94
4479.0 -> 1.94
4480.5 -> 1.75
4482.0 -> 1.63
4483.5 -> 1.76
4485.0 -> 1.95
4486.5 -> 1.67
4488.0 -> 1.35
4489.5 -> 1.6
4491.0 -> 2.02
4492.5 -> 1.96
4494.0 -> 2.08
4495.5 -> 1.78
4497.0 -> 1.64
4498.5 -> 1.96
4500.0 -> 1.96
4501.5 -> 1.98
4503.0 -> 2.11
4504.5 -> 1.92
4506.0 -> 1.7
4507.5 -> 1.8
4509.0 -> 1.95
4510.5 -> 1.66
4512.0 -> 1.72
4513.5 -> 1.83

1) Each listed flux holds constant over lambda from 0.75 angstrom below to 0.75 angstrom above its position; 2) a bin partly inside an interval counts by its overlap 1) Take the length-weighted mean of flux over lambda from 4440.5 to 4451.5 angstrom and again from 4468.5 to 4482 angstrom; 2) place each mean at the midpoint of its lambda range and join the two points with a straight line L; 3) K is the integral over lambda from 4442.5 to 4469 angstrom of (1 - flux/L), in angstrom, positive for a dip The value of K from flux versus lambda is 0.51 angstrom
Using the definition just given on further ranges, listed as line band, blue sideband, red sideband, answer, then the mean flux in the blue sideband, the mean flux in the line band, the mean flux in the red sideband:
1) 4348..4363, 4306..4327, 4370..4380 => 0.9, 1.44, 1.53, 1.72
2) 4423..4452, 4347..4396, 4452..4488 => 0.1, 1.61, 1.71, 1.77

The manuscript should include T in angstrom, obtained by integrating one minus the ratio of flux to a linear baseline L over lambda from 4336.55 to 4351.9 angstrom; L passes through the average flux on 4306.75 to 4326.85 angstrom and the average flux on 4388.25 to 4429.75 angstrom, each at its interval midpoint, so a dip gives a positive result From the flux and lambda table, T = 1.3 angstrom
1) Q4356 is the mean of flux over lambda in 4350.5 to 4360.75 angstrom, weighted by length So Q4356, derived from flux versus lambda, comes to 1.55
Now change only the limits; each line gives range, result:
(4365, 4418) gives 1.66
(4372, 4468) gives 1.69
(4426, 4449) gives 1.72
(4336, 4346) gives 1.44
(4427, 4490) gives 1.75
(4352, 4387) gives 1.63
